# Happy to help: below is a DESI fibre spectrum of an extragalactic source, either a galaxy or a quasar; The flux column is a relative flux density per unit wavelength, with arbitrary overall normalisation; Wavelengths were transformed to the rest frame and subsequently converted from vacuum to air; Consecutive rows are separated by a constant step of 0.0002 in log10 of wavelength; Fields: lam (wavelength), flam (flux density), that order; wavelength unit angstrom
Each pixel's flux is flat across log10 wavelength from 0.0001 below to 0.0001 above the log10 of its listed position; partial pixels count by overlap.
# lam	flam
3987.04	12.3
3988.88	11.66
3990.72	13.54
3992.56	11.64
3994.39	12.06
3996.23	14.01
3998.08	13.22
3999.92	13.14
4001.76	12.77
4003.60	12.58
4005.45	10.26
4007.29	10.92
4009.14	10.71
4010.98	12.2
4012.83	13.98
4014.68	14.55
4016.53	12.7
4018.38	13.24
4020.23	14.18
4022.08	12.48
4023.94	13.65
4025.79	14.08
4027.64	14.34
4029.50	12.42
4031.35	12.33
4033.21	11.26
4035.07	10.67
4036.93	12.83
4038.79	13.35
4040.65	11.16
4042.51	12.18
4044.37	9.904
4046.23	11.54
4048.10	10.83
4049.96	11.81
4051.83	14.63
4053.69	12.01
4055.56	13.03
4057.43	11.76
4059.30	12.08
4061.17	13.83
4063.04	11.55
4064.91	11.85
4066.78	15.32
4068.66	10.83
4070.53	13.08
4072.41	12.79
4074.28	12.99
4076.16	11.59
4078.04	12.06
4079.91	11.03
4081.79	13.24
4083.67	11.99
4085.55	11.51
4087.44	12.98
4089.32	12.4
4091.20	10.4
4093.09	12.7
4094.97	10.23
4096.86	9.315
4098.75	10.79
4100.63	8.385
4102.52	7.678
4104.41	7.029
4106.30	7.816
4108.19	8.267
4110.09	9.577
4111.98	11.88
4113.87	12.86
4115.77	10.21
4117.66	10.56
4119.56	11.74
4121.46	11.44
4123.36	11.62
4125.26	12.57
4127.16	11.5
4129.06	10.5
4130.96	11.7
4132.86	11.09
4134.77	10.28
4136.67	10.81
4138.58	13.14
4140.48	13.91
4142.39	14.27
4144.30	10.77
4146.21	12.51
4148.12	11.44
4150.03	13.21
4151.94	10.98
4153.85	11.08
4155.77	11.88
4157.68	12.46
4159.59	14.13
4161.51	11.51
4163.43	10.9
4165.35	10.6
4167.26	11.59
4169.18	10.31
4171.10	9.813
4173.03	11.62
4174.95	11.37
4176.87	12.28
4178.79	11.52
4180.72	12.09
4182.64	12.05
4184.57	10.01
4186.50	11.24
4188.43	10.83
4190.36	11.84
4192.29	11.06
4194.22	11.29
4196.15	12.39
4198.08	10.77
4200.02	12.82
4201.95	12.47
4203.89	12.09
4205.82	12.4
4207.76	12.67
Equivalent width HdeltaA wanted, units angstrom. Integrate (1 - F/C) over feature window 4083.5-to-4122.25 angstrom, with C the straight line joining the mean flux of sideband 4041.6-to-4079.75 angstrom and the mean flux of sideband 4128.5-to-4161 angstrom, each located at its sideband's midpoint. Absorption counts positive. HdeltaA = 5.5 angstrom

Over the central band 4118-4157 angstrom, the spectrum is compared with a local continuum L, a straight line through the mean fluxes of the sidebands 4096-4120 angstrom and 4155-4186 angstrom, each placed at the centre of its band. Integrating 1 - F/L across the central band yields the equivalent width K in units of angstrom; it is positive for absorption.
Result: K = -4.75 angstrom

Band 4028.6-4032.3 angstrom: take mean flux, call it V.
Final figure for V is 12.4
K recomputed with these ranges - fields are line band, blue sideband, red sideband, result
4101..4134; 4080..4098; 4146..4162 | 3.91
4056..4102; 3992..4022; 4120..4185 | 1.30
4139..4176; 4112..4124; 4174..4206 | -0.86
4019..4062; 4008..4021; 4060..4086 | 1.04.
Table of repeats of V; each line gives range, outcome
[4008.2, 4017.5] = 12.8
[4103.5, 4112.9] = 8.91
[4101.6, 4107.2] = 7.5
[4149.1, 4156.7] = 11.8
